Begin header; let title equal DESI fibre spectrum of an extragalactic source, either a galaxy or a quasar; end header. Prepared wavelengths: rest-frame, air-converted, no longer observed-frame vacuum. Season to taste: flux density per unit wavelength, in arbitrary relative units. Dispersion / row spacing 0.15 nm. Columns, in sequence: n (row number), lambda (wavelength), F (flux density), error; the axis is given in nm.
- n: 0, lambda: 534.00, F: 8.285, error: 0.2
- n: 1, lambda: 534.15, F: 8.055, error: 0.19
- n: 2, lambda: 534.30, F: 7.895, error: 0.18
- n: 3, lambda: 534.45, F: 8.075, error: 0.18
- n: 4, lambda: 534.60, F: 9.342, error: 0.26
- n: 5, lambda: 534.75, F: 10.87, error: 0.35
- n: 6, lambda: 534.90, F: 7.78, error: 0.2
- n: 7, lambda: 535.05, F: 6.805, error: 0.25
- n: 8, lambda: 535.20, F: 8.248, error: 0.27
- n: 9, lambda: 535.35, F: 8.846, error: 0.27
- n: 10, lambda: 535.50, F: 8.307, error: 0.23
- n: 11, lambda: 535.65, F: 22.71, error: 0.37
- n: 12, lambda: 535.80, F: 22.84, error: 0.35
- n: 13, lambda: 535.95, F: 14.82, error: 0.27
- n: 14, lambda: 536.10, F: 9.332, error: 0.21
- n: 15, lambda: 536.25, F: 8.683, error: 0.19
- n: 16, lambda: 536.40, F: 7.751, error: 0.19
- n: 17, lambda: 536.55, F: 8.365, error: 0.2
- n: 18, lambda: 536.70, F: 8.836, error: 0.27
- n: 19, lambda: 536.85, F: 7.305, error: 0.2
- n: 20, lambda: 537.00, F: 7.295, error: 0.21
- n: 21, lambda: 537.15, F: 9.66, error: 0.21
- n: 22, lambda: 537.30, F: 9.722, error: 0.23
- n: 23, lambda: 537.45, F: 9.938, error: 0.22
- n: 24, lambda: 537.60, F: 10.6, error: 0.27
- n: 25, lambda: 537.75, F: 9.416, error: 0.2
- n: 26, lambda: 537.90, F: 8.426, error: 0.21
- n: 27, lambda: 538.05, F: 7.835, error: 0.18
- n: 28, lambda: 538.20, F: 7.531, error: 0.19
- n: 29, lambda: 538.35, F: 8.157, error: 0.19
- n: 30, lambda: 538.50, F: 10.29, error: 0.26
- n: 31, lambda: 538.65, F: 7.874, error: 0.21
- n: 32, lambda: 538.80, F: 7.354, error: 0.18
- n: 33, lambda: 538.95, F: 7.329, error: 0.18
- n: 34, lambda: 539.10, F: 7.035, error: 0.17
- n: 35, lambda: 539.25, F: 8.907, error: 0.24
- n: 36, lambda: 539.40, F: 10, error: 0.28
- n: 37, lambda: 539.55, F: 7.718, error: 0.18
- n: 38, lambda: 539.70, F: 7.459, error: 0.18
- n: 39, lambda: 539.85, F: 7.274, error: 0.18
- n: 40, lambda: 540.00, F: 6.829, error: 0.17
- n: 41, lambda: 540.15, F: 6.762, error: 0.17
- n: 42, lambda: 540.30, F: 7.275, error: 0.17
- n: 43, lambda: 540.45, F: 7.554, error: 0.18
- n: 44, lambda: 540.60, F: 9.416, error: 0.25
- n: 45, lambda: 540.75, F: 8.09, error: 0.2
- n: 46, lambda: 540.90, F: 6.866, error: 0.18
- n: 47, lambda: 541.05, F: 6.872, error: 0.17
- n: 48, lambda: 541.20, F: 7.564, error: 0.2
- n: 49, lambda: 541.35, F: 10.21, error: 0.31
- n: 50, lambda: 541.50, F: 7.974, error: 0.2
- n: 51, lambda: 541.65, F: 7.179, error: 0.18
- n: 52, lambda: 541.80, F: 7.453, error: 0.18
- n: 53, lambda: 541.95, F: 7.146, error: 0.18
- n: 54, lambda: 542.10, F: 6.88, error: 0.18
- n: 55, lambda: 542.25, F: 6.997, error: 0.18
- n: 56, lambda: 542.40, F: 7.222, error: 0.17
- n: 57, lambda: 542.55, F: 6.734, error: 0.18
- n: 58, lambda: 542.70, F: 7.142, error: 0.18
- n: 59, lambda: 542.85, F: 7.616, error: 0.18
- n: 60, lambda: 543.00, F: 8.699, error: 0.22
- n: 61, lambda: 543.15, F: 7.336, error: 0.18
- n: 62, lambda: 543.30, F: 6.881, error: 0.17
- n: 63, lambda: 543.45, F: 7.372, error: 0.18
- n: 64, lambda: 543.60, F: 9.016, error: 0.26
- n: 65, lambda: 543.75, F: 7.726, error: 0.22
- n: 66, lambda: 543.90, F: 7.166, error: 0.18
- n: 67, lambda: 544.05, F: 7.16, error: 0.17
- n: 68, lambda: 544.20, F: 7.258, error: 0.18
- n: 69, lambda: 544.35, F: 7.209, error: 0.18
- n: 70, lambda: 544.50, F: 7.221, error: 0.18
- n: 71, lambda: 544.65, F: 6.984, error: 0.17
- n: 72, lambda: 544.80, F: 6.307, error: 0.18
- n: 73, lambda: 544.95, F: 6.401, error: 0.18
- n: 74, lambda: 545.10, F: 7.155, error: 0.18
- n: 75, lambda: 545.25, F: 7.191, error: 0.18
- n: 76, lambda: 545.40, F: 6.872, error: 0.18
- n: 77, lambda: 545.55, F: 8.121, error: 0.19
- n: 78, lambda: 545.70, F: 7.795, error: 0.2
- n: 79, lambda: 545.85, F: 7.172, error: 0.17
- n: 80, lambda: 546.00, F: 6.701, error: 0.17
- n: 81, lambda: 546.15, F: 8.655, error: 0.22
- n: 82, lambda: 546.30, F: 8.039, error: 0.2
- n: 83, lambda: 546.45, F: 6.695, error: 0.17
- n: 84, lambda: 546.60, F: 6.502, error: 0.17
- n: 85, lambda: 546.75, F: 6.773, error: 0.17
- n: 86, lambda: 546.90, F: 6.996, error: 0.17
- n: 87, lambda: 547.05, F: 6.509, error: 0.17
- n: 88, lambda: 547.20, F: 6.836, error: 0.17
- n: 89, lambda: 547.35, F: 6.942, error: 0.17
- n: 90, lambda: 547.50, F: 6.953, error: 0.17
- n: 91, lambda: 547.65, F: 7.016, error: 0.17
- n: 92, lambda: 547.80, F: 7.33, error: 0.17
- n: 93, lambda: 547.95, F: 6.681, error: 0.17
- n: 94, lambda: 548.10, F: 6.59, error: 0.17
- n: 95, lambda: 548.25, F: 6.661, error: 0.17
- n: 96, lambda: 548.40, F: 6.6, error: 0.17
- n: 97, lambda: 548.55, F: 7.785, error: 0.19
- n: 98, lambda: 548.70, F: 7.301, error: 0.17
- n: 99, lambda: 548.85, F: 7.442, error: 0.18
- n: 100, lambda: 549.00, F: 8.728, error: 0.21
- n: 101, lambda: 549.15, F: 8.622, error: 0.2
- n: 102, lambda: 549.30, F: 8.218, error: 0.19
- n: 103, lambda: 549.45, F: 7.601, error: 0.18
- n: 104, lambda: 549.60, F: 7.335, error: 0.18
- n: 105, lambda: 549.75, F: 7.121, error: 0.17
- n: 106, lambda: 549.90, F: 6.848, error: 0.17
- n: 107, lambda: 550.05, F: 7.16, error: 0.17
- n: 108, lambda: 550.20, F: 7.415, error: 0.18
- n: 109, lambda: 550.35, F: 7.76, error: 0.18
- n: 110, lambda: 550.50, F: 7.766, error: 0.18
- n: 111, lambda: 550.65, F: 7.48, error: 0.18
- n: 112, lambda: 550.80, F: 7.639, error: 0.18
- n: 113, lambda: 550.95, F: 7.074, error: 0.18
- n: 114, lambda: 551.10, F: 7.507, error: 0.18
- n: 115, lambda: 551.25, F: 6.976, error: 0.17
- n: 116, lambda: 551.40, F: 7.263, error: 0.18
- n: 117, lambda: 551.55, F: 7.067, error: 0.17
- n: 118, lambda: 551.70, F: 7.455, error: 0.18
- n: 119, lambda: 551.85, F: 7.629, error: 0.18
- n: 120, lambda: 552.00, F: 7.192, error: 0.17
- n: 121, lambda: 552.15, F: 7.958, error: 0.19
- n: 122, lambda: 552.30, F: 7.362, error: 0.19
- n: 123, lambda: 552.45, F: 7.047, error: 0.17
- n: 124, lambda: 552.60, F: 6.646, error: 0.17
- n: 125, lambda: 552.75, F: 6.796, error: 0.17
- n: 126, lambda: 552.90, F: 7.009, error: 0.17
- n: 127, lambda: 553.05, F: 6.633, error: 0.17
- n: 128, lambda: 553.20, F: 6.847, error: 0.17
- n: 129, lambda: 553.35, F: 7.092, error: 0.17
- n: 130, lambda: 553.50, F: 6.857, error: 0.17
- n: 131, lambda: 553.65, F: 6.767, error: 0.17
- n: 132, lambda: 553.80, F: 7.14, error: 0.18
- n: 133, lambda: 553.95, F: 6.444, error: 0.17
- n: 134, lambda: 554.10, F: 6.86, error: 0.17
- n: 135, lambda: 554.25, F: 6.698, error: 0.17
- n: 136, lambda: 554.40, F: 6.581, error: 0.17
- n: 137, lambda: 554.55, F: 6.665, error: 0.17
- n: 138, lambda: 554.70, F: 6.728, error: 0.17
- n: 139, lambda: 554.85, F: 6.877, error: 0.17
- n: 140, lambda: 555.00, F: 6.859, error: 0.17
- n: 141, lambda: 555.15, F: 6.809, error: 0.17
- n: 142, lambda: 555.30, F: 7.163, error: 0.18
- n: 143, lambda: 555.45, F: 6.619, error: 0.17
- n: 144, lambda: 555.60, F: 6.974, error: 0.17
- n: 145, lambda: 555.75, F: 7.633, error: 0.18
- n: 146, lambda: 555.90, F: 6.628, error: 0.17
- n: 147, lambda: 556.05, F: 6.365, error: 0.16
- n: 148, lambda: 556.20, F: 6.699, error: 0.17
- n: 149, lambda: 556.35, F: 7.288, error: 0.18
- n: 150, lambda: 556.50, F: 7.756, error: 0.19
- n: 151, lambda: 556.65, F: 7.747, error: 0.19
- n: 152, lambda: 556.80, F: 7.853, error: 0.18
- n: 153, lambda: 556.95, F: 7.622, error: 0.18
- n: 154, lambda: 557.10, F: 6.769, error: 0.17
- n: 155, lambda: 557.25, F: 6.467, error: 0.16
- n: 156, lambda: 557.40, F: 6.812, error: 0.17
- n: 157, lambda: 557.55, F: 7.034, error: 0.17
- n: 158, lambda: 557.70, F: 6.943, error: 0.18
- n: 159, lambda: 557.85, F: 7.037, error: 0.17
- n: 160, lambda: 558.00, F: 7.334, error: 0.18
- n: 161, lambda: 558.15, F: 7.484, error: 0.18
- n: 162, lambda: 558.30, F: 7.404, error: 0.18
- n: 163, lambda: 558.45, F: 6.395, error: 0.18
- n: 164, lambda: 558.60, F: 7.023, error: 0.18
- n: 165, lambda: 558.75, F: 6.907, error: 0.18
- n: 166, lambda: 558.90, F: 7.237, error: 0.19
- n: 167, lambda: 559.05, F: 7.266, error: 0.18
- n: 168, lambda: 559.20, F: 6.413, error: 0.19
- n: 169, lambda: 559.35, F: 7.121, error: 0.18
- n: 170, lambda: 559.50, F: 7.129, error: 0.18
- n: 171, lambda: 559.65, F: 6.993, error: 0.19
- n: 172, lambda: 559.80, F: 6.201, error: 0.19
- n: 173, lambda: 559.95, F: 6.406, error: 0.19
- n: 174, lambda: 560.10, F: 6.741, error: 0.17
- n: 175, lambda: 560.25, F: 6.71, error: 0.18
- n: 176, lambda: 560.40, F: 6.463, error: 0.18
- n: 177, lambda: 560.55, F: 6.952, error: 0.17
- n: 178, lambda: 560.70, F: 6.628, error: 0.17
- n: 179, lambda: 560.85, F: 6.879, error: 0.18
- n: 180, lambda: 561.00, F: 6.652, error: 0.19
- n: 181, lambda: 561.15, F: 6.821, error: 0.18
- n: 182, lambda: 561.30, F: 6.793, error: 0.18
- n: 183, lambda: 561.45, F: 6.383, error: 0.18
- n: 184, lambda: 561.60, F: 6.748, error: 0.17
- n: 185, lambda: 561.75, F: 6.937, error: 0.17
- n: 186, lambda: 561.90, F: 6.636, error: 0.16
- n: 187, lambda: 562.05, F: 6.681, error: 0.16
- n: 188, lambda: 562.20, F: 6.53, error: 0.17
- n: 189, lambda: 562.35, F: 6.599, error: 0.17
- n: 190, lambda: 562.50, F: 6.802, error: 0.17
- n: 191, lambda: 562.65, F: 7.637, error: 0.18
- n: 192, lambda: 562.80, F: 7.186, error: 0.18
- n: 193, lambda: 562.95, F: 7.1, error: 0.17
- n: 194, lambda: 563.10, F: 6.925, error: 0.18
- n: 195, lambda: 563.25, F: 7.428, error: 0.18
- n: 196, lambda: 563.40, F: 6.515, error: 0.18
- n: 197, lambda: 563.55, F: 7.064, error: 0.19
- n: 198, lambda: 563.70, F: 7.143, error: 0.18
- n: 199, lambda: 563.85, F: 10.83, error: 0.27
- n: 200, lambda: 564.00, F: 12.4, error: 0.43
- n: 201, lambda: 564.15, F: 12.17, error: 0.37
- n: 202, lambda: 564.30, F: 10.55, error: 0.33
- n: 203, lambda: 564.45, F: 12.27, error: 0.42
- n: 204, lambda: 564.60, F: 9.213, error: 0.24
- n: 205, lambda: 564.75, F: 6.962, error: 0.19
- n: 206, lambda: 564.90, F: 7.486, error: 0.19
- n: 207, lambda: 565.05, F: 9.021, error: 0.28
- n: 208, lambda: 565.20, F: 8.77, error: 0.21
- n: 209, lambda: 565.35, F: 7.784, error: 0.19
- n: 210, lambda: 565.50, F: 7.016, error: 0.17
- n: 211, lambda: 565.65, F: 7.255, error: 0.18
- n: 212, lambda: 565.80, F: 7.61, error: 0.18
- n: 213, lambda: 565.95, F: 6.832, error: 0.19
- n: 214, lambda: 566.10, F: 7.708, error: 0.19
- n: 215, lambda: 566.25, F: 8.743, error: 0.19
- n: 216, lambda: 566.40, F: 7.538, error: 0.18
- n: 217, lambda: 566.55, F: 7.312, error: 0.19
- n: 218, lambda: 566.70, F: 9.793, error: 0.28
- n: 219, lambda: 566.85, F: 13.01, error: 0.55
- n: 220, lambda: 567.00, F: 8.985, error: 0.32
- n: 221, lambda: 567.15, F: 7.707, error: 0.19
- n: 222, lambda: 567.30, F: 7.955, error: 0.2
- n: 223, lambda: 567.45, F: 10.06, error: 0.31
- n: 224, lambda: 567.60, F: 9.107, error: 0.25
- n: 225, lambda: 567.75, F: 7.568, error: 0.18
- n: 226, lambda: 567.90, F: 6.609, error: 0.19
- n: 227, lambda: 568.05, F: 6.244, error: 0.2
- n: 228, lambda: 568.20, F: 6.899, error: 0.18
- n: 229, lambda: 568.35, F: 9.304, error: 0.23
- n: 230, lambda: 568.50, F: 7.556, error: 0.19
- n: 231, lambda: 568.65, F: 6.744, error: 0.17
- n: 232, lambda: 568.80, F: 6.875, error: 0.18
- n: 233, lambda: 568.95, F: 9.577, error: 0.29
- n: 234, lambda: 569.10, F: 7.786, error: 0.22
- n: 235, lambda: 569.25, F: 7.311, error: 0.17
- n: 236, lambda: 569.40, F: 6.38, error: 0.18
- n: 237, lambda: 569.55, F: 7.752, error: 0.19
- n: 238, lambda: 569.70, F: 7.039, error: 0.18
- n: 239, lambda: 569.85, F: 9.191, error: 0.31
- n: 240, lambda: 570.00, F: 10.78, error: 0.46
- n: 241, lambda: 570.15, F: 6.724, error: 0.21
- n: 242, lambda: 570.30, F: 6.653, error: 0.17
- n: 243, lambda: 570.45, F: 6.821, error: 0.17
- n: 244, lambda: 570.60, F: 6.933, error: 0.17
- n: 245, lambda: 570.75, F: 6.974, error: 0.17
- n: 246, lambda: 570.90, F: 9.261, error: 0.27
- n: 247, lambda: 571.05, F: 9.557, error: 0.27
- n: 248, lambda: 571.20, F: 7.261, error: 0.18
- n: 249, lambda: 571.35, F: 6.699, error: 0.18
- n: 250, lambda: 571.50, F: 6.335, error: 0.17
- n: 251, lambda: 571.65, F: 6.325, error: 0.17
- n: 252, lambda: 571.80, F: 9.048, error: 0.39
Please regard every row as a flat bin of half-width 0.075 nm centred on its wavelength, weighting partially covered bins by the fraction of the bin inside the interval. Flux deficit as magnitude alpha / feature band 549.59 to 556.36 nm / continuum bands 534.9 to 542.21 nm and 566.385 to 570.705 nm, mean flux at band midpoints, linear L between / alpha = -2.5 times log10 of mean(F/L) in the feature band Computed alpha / 0.20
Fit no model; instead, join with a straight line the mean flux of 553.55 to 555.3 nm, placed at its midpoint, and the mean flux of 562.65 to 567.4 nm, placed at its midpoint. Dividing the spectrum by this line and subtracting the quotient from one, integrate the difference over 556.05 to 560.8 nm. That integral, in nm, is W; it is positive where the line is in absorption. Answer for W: 0.28 nm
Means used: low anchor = 6.78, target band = 6.98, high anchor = 8.52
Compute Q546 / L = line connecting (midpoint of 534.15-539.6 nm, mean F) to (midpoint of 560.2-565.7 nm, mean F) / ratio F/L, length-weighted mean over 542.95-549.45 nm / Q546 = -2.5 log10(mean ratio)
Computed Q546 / 0.21 mag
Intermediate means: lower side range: 9.49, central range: 7.29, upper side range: 7.73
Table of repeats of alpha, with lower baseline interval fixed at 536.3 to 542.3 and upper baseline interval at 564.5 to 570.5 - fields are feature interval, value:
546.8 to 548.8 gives 0.16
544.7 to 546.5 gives 0.11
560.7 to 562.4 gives 0.20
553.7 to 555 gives 0.19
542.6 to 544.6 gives 0.08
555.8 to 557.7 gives 0.14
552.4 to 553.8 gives 0.17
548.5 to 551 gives 0.06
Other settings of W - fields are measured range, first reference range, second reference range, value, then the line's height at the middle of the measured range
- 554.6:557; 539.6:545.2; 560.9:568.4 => 0.212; 7.78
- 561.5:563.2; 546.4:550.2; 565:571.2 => 0.192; 7.76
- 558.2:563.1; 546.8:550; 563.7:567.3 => 0.942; 8.46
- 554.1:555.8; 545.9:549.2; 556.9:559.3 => 0.047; 7.06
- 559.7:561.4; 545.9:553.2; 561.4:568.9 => 0.252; 7.82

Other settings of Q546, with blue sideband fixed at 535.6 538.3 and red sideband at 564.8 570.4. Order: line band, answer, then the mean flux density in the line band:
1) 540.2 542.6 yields 0.31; 7.59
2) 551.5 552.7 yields 0.26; 7.29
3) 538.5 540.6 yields 0.30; 7.8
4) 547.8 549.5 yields 0.27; 7.47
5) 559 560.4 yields 0.27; 6.75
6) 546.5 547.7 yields 0.38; 6.81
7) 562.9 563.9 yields 0.12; 7.5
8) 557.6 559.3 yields 0.24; 7.04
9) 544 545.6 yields 0.36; 7.06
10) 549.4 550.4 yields 0.28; 7.3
